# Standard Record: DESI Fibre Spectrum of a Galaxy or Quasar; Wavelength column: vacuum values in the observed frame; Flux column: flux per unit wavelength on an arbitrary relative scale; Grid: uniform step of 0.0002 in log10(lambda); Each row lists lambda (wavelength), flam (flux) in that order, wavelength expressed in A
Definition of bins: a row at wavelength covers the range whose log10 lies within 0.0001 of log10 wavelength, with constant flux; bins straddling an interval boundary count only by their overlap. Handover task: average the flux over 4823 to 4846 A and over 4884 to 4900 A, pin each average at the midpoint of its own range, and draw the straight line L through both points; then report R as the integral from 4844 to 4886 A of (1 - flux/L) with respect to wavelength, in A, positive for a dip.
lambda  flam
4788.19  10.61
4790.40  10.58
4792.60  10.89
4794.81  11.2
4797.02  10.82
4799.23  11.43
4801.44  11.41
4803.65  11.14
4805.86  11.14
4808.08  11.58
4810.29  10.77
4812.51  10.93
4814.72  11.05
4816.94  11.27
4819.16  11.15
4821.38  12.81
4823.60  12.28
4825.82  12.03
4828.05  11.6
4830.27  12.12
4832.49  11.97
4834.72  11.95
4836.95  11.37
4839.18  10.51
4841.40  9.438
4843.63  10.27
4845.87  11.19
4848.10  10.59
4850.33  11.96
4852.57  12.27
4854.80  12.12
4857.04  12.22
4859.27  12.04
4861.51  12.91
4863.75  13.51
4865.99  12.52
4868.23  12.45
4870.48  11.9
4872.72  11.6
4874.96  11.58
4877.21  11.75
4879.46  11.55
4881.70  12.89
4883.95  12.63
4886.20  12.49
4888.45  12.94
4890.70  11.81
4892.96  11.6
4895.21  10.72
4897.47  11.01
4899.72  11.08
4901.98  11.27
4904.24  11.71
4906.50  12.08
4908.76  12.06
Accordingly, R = -1.9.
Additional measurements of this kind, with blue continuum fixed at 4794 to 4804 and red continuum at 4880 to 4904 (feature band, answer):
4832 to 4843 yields 0.5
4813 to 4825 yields -0.4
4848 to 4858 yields -0.3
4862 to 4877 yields -0.7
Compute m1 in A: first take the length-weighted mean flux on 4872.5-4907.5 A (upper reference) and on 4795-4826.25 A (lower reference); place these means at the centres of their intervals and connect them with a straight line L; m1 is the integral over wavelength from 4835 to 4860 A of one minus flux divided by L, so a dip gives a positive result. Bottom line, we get 0.7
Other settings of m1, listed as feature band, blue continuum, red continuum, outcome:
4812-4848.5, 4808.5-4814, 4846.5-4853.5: -0.3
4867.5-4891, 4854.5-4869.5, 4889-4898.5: -0.5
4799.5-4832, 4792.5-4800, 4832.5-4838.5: -0.5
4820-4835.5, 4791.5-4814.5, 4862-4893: -0.8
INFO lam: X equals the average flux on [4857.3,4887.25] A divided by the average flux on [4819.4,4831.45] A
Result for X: 1.02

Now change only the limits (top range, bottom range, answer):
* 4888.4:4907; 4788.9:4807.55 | 1.04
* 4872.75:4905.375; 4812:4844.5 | 1.03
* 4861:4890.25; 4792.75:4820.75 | 1.10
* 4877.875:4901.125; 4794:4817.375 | 1.06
